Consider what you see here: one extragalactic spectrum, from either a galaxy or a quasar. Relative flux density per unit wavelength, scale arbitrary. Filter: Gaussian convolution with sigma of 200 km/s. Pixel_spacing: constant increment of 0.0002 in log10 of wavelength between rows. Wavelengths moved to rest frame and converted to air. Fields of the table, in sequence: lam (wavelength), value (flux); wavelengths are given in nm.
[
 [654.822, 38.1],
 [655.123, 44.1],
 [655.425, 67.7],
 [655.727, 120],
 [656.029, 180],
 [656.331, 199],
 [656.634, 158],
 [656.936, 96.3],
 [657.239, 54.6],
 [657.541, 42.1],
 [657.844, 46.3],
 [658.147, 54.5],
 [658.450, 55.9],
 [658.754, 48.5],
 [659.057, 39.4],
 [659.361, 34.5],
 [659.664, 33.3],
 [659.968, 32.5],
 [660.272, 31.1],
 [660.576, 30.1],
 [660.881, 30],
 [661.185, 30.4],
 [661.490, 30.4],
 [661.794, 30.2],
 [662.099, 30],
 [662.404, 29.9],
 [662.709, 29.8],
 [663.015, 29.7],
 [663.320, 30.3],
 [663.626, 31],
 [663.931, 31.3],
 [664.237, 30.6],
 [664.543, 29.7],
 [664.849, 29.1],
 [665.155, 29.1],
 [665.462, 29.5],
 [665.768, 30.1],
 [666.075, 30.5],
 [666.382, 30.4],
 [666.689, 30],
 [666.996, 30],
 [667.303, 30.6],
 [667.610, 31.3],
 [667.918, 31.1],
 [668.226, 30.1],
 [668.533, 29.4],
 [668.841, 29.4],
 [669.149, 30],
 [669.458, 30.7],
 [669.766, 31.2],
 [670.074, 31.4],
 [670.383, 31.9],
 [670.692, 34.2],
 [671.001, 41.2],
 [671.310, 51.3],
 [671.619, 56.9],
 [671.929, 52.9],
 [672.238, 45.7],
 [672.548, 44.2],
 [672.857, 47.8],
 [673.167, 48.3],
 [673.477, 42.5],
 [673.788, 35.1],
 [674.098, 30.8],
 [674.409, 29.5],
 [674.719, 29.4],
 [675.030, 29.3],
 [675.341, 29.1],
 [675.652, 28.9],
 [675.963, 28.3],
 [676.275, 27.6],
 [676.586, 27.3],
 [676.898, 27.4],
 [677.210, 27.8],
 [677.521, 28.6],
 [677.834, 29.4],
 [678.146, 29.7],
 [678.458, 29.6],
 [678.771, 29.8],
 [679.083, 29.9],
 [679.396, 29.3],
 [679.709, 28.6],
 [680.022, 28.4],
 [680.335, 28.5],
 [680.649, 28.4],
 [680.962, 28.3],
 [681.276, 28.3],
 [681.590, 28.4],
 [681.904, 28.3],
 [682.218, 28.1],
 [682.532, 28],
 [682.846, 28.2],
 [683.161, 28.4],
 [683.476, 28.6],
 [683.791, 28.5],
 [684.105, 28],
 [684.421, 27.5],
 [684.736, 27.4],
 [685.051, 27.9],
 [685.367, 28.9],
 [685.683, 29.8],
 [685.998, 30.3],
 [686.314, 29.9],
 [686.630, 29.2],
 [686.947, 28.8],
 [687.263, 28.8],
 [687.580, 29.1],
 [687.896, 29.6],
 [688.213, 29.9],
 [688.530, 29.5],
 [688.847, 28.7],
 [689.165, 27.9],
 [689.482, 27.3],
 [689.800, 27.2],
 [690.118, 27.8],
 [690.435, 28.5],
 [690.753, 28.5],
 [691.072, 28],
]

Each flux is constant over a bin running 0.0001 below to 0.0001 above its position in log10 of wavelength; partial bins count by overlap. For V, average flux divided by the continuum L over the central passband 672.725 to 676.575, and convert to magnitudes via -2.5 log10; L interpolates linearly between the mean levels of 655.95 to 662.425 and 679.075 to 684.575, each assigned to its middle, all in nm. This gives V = 0.14 mag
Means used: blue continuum 59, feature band 33.5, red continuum 28.4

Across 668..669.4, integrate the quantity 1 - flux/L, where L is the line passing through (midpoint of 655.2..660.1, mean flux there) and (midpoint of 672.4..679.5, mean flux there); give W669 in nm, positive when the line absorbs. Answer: 0.57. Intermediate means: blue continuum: 78.5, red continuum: 32.2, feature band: 29.9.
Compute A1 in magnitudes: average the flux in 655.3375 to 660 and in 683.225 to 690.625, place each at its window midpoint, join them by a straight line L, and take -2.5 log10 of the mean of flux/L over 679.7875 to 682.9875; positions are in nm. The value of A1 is 0.33 mag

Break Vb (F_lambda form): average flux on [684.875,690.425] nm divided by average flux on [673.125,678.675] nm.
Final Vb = 0.9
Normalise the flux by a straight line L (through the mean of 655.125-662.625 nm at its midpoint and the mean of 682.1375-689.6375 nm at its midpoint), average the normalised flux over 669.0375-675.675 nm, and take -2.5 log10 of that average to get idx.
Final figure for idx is 0.189 mag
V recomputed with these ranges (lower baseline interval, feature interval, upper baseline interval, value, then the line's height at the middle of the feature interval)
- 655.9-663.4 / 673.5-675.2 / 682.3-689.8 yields 0.275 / 40.8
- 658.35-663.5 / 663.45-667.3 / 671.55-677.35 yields 0.144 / 34.4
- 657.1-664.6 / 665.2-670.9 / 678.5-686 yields 0.090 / 33.4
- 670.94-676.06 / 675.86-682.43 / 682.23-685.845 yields 0.170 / 33.5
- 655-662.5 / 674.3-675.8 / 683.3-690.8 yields 0.415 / 42.9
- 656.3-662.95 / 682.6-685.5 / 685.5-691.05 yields 0.138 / 32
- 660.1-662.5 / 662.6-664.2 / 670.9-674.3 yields 0.088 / 33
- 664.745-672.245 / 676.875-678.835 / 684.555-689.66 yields 0.092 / 31.5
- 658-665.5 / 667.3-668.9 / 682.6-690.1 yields 0.070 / 32.4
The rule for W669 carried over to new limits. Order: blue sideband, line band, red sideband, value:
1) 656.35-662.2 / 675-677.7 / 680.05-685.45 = 0.49 nm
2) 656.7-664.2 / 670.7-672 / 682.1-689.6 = -0.50 nm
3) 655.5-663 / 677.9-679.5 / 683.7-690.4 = 0.36 nm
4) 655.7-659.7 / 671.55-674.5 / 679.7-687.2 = 0.44 nm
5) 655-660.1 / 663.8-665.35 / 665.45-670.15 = 0.52 nm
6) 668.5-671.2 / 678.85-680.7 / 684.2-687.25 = 0.08 nm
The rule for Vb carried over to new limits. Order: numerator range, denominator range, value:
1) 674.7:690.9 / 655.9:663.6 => 0.52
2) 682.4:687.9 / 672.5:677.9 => 0.88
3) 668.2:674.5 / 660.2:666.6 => 1.28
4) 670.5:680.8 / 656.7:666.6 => 0.92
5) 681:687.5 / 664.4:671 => 0.93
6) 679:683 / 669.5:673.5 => 0.67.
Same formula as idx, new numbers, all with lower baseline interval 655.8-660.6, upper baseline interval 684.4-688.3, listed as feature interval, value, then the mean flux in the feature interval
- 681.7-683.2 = 0.24 mag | 28.2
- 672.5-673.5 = 0.08 mag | 46.3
